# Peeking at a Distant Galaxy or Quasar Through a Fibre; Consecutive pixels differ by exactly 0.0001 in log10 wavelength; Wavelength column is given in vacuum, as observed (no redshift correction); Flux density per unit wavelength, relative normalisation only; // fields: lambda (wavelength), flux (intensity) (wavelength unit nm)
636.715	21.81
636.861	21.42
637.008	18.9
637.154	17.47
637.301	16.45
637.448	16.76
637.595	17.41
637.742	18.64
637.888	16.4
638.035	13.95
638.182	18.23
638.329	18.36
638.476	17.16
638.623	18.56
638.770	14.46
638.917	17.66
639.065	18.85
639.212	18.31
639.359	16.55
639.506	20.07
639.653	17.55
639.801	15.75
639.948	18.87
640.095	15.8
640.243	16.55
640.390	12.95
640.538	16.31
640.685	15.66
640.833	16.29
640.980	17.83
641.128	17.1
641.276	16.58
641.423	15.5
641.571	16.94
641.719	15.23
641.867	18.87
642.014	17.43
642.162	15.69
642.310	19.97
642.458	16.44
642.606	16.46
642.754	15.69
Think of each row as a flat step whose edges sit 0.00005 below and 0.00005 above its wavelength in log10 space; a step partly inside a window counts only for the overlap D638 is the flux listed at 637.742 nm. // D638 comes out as 18.64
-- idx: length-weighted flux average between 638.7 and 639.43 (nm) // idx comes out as 17.2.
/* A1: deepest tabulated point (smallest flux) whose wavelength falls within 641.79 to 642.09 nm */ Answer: 17.43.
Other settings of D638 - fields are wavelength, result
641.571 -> 16.94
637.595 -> 17.41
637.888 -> 16.4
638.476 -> 17.16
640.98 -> 17.83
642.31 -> 19.97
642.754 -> 15.69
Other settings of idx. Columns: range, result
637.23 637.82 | 17.3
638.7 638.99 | 16.1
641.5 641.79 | 16.1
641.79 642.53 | 17.7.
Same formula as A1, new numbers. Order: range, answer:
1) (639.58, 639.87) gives 15.75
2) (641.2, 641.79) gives 15.23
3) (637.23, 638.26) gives 13.95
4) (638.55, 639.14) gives 14.46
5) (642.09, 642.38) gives 15.69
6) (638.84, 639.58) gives 16.55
